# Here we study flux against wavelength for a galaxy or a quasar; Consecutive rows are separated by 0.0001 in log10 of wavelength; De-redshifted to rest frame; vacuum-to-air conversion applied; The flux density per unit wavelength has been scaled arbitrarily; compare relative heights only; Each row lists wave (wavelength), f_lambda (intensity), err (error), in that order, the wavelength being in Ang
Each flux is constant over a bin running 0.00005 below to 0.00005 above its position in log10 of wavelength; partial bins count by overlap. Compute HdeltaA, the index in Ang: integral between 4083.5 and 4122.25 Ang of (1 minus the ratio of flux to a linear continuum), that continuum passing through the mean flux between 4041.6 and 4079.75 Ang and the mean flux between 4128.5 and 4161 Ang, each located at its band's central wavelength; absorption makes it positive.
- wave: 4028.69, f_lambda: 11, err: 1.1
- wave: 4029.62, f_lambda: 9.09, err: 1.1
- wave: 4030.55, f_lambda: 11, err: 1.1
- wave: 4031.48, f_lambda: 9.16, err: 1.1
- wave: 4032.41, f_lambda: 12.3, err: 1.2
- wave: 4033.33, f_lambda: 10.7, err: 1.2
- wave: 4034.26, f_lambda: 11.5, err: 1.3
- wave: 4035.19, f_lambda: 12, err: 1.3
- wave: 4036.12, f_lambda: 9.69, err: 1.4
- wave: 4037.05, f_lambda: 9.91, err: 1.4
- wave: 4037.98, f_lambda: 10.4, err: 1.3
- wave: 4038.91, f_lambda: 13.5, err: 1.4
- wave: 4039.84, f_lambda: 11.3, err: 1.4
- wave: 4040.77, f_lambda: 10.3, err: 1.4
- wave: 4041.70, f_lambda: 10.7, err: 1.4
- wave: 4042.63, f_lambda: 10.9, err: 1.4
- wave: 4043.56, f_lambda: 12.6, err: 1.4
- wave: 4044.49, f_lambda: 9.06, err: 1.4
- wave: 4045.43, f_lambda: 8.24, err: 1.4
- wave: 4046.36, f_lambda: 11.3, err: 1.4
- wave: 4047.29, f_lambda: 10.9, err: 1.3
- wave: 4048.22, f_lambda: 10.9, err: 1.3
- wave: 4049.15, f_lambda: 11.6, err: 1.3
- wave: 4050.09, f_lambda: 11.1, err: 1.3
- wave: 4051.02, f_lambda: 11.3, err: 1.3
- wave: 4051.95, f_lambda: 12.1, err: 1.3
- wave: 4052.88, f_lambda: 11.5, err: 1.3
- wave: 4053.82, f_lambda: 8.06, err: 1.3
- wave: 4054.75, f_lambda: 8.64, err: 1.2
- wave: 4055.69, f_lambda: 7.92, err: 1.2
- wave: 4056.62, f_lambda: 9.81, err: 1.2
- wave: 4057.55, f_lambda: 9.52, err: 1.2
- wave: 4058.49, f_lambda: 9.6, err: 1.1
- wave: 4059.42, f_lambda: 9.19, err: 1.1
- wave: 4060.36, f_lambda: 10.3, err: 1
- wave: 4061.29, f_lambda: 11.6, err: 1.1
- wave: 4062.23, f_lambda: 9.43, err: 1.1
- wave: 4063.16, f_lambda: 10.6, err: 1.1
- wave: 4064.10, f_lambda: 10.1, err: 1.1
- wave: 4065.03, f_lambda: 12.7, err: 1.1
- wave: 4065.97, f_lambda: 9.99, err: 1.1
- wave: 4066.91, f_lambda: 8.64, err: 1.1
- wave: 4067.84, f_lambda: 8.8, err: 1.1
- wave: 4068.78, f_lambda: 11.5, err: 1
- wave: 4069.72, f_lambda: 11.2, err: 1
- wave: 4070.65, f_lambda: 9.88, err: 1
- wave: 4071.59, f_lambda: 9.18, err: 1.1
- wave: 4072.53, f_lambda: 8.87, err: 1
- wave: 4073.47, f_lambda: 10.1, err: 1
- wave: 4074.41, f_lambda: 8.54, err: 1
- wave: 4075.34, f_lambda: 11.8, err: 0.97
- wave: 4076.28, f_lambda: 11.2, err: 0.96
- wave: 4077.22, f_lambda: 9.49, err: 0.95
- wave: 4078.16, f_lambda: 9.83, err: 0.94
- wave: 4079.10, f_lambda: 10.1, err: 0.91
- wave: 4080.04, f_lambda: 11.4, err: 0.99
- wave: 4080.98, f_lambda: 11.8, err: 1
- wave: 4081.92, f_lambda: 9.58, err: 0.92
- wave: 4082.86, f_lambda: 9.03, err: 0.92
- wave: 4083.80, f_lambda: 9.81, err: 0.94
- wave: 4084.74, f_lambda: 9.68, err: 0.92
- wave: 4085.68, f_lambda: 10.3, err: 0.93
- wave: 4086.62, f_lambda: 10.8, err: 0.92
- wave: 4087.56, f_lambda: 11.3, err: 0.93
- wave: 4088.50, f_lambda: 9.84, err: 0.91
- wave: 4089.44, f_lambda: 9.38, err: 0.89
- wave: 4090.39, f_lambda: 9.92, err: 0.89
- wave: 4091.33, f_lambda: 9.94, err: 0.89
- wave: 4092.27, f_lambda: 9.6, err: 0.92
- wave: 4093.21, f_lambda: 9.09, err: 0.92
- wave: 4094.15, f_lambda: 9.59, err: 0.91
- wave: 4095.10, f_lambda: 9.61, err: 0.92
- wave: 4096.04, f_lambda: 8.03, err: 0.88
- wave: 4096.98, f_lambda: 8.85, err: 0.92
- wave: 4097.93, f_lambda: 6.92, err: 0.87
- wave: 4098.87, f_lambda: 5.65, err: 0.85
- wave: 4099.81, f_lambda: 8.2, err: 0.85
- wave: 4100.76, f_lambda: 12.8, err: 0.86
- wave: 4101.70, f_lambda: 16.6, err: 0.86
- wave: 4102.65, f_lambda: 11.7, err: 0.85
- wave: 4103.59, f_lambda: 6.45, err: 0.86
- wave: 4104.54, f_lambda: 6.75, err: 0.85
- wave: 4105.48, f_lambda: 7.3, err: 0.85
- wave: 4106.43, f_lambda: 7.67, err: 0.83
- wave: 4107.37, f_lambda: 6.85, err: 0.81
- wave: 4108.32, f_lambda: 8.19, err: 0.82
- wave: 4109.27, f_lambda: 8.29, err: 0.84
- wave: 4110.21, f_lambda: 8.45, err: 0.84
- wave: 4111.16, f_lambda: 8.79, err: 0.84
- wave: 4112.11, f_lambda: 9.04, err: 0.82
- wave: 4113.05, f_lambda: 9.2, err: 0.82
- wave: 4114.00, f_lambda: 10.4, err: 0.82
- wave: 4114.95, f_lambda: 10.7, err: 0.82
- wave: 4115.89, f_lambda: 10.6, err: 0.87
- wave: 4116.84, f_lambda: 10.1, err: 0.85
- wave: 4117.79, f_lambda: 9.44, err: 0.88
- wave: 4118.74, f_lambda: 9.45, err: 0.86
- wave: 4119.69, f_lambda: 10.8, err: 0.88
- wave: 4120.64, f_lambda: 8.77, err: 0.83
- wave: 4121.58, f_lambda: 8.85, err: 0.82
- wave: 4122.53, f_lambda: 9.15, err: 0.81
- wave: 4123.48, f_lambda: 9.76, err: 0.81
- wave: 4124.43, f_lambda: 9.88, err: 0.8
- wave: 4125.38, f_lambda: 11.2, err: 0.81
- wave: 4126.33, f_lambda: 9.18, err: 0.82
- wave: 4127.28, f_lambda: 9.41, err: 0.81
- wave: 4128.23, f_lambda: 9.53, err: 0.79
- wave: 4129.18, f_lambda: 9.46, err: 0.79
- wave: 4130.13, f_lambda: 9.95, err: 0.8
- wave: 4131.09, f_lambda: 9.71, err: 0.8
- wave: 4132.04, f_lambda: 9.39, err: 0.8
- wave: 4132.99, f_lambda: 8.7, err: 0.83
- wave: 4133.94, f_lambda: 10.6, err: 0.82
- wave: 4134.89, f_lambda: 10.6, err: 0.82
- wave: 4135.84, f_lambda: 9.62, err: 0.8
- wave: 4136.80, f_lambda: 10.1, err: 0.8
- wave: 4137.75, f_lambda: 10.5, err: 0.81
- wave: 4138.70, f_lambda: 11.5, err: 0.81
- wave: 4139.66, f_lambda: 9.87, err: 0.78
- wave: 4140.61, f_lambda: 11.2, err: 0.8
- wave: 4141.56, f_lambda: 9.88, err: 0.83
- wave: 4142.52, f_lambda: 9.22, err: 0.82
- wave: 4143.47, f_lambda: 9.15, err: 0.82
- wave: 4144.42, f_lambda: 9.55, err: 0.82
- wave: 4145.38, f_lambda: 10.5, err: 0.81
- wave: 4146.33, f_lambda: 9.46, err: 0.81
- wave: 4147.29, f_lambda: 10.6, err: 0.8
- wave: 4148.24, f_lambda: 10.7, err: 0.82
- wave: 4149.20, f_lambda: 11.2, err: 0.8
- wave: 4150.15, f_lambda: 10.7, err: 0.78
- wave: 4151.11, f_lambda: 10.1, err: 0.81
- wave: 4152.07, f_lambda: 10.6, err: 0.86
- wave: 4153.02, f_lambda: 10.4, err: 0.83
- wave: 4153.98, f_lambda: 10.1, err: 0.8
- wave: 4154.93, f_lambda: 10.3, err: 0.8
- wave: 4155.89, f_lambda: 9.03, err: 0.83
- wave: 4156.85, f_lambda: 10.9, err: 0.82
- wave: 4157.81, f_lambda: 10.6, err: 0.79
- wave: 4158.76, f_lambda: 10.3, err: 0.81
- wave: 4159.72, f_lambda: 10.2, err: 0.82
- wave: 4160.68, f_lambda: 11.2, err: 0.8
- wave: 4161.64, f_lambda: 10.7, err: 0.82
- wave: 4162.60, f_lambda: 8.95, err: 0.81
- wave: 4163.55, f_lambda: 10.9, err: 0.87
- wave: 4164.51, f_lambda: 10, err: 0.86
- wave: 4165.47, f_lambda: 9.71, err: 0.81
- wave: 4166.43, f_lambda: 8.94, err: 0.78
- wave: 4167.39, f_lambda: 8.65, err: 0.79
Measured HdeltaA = 3.2 Ang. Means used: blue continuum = 10.2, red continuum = 10.2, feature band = 9.36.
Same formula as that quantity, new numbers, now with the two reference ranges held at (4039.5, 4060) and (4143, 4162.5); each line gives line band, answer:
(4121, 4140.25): 0.82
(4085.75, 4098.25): 0.95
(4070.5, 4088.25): 0.25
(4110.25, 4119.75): 0.50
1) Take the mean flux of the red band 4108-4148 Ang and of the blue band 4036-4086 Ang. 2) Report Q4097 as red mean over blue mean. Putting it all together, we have 0.95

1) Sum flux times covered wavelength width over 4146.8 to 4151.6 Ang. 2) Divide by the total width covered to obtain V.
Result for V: 10.6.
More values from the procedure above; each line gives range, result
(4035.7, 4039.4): 10.9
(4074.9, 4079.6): 10.5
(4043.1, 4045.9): 9.94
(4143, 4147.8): 9.87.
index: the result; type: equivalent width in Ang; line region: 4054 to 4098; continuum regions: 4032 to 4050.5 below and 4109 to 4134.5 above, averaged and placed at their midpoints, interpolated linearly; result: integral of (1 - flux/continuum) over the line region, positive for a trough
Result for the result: 2.10 Ang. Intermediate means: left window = 10.9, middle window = 9.87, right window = 9.6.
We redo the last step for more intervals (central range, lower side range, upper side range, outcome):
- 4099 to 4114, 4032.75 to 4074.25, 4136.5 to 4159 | 1.8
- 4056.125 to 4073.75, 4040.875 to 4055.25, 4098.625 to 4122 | 0.3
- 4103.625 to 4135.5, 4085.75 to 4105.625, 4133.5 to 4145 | 2.0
